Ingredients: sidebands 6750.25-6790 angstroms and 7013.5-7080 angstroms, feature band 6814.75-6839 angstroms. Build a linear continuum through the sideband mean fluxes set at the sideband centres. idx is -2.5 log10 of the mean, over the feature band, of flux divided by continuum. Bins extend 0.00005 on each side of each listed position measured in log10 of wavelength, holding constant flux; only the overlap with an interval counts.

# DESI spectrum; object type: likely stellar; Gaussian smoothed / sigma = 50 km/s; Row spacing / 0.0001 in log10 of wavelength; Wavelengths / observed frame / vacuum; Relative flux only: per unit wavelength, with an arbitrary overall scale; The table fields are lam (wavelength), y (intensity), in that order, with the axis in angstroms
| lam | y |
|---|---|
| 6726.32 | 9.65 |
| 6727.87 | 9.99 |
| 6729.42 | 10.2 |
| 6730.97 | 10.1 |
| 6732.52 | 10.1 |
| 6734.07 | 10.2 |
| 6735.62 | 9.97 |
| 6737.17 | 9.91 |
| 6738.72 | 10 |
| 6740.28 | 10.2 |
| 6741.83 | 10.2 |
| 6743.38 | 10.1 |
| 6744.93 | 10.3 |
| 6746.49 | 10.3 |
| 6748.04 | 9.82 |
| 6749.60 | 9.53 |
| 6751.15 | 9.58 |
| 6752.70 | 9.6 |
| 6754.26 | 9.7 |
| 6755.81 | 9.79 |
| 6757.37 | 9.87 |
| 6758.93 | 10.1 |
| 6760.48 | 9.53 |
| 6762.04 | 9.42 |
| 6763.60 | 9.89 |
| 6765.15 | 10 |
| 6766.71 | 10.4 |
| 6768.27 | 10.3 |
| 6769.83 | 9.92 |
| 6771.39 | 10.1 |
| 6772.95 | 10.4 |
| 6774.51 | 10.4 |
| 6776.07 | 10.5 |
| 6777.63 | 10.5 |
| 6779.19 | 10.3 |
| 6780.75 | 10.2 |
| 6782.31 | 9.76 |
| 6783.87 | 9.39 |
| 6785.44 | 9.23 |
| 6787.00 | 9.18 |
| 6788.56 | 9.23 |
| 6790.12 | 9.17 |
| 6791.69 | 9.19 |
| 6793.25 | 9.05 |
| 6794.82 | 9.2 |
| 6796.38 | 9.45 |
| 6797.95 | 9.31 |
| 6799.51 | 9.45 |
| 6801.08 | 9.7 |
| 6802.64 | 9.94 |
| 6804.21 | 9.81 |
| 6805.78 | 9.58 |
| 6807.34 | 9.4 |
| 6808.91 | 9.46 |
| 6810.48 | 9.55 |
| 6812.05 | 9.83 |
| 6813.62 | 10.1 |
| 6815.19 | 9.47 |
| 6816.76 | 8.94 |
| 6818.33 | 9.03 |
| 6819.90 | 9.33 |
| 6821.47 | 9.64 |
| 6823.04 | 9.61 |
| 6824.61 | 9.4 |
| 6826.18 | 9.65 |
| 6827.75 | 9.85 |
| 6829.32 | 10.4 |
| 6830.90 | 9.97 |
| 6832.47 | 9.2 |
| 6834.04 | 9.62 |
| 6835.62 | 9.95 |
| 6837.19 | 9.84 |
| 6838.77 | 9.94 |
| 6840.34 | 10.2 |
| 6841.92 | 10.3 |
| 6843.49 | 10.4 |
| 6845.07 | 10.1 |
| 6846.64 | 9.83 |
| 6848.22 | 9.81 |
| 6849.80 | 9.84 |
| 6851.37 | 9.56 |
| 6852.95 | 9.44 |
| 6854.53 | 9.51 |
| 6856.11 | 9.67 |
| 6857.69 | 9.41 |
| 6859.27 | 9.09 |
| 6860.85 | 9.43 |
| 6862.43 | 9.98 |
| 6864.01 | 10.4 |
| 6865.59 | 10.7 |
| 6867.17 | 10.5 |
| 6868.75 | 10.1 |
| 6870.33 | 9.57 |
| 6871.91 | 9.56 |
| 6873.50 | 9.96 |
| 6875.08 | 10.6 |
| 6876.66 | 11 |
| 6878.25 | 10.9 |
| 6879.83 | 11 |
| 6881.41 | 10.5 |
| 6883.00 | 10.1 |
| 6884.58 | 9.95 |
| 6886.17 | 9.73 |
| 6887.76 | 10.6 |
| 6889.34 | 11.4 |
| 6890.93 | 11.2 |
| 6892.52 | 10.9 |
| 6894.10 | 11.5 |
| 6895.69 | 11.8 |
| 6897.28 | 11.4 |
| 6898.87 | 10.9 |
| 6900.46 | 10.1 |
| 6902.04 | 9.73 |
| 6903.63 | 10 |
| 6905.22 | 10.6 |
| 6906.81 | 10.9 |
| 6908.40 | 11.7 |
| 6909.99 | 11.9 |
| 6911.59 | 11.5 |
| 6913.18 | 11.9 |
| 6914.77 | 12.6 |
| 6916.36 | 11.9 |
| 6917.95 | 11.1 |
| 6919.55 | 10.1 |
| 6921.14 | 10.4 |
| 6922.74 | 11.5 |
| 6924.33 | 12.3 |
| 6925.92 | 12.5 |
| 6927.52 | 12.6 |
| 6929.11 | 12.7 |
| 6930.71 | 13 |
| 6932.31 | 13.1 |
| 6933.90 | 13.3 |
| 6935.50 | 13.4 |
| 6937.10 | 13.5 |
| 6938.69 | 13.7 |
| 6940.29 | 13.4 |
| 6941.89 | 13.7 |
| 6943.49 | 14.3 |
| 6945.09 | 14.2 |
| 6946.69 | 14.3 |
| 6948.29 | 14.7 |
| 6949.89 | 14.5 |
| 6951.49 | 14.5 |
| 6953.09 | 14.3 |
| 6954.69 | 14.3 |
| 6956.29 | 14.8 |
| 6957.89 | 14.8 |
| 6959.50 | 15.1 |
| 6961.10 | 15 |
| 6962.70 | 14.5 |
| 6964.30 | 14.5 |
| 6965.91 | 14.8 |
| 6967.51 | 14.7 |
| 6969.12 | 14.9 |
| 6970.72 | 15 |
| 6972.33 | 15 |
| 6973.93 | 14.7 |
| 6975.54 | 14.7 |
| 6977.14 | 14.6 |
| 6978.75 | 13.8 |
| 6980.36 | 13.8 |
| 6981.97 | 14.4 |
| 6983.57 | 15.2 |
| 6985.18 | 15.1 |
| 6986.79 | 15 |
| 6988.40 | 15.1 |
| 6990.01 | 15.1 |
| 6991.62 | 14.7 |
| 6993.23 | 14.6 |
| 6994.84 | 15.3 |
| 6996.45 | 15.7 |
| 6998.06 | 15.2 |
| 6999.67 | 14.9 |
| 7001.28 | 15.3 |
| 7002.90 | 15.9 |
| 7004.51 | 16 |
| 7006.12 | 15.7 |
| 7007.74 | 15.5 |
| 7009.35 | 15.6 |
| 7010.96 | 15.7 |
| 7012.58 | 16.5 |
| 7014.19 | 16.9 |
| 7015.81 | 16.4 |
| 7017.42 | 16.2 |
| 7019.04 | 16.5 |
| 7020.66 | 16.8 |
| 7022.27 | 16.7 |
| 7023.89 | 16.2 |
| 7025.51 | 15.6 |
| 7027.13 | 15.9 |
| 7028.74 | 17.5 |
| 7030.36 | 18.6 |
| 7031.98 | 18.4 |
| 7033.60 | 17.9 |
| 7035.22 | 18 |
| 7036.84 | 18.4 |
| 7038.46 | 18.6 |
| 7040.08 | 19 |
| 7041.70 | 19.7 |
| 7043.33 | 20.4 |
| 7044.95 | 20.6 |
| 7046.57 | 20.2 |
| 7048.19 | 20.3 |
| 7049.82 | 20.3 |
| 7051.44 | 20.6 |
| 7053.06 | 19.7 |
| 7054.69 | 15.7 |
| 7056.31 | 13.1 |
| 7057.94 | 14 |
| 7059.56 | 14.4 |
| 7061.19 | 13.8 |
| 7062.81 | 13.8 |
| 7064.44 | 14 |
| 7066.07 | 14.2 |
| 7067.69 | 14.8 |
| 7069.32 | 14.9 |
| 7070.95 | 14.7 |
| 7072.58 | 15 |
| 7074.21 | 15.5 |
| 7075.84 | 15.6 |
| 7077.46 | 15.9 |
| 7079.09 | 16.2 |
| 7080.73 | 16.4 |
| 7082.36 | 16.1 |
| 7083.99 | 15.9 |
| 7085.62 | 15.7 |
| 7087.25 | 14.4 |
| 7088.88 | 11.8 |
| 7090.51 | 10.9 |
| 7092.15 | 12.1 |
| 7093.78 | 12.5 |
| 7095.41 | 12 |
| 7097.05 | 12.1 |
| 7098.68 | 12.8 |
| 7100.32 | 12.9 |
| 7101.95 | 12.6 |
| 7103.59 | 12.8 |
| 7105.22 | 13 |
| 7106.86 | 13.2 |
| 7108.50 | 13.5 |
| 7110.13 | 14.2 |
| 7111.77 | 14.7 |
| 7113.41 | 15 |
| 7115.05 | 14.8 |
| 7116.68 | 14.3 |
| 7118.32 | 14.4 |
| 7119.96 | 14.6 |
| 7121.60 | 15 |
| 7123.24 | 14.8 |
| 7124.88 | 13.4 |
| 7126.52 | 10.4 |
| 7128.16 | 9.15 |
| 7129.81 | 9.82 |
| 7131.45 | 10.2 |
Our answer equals 0.18 mag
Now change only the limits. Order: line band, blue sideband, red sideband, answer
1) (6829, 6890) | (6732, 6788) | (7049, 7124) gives 0.13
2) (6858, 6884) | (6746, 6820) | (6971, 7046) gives 0.20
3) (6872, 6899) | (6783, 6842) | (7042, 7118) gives 0.03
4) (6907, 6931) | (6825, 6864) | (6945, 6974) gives 0.10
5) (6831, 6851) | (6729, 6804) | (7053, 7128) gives 0.09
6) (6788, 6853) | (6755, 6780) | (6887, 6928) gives 0.10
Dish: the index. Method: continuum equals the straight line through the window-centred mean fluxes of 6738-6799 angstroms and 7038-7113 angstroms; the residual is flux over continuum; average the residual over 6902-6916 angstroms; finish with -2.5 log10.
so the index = 0.09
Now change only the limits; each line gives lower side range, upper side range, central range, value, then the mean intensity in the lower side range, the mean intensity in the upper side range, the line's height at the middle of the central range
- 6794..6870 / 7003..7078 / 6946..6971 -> -0.05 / 9.73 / 16.7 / 14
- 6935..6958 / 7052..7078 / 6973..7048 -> -0.12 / 14.2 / 15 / 14.6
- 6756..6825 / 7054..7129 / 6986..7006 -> -0.21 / 9.69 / 13.9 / 12.6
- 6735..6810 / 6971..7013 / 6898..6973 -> 0.06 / 9.8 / 15.1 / 13.7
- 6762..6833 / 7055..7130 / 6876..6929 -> 0.01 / 9.7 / 13.9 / 11.2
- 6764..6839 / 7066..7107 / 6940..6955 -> -0.19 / 9.7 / 14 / 11.9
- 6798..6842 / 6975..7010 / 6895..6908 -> 0.14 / 9.67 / 15.1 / 12.2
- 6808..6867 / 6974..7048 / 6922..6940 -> 0.04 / 9.75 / 16.4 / 13.3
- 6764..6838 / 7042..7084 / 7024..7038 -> -0.12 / 9.7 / 16.4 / 15.6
